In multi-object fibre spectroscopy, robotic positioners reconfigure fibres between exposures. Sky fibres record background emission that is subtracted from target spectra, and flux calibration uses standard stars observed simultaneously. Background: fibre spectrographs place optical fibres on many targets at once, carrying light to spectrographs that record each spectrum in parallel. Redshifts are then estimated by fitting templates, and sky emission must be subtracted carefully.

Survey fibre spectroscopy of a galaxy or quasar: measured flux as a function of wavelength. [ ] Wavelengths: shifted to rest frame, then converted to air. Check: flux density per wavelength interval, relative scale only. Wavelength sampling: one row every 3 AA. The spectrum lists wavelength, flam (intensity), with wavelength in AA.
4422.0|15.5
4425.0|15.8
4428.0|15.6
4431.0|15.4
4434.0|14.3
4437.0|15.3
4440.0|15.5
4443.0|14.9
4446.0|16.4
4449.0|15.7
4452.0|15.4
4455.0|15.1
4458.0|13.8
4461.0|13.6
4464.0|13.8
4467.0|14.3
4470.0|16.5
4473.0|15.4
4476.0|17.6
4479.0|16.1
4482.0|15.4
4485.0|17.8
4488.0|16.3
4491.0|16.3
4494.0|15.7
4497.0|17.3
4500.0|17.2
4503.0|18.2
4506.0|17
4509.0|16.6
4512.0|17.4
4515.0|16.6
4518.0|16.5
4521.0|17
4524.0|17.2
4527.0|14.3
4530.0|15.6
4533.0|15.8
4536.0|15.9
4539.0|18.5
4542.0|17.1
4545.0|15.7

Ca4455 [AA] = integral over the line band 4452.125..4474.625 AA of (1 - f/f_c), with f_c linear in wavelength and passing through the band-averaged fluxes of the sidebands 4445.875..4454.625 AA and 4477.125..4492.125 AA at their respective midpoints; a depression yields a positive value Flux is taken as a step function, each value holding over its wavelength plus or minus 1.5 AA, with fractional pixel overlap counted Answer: 1.75 AA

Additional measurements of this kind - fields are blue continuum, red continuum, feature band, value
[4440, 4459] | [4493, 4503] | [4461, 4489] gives 0.72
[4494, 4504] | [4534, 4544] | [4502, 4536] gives 1.25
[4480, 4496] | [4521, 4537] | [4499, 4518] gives -1.20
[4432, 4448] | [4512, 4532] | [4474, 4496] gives -0.86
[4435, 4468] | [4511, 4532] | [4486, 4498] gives -0.53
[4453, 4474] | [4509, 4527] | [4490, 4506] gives -1.02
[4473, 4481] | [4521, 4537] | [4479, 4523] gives -1.60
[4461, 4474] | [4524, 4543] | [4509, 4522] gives -0.80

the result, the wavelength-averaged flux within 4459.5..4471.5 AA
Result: 14.6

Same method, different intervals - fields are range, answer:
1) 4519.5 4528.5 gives 16.2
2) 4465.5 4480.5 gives 16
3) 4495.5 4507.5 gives 17.4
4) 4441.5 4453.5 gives 15.6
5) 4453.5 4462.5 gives 14.2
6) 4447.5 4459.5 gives 15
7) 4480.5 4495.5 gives 16.3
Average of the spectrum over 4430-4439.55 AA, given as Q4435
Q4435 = 15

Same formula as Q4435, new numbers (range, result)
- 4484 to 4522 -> 16.9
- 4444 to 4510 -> 16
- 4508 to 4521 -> 16.8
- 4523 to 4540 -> 16.1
